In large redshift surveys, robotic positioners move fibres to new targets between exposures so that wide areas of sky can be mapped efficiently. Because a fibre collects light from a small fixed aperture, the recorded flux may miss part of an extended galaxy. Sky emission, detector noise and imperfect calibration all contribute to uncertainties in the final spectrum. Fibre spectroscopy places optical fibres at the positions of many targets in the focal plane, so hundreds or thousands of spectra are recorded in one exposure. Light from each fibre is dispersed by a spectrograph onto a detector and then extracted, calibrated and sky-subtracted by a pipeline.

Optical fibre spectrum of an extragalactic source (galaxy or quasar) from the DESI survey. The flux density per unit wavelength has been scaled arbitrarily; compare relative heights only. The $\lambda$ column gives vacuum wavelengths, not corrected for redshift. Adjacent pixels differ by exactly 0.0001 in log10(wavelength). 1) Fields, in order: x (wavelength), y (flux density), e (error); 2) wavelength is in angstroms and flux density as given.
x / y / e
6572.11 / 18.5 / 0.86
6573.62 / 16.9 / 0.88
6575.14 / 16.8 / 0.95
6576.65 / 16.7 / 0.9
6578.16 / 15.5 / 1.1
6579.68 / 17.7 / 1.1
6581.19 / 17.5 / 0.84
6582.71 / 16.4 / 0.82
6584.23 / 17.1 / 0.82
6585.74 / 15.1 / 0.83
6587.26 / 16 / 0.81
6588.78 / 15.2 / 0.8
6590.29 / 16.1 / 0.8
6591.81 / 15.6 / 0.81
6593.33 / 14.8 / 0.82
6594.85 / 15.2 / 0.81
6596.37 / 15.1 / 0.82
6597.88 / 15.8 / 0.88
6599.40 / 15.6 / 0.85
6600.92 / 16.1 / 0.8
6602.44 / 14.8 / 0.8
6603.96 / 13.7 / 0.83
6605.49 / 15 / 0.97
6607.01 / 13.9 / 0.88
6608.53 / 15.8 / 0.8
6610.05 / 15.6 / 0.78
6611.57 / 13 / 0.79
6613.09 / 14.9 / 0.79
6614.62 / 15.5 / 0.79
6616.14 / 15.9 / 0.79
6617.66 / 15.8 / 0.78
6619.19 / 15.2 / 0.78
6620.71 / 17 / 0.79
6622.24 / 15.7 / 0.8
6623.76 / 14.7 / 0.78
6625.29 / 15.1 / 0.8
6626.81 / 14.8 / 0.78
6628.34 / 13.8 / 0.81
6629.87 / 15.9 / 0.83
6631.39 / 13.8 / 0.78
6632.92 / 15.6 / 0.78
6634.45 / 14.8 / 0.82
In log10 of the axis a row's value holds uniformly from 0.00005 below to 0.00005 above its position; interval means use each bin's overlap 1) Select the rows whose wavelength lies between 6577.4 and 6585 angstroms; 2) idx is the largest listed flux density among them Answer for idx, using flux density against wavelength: 17.7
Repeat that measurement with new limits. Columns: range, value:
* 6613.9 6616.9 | 15.9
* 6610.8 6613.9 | 14.9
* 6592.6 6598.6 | 15.8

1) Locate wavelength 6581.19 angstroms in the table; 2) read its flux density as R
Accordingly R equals 17.5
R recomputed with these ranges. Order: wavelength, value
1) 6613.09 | 14.9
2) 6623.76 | 14.7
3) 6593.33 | 14.8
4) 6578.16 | 15.5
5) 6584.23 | 17.1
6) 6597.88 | 15.8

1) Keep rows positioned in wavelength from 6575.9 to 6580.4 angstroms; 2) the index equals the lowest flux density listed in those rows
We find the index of 15.5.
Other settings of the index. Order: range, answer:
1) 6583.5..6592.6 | 15.1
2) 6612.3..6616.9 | 14.9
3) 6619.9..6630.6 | 13.8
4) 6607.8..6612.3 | 13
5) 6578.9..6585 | 16.4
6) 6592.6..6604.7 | 13.7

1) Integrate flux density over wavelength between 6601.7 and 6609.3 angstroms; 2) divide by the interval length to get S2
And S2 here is 14.6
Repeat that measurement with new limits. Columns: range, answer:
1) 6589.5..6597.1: 15.4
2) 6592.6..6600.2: 15.3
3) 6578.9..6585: 17.2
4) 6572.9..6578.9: 16.5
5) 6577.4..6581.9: 16.9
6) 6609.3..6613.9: 14.5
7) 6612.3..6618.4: 15.5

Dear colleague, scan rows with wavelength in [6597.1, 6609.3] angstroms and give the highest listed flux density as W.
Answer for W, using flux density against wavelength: 16.1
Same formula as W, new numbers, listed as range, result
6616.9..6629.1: 17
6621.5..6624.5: 15.7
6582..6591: 17.1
